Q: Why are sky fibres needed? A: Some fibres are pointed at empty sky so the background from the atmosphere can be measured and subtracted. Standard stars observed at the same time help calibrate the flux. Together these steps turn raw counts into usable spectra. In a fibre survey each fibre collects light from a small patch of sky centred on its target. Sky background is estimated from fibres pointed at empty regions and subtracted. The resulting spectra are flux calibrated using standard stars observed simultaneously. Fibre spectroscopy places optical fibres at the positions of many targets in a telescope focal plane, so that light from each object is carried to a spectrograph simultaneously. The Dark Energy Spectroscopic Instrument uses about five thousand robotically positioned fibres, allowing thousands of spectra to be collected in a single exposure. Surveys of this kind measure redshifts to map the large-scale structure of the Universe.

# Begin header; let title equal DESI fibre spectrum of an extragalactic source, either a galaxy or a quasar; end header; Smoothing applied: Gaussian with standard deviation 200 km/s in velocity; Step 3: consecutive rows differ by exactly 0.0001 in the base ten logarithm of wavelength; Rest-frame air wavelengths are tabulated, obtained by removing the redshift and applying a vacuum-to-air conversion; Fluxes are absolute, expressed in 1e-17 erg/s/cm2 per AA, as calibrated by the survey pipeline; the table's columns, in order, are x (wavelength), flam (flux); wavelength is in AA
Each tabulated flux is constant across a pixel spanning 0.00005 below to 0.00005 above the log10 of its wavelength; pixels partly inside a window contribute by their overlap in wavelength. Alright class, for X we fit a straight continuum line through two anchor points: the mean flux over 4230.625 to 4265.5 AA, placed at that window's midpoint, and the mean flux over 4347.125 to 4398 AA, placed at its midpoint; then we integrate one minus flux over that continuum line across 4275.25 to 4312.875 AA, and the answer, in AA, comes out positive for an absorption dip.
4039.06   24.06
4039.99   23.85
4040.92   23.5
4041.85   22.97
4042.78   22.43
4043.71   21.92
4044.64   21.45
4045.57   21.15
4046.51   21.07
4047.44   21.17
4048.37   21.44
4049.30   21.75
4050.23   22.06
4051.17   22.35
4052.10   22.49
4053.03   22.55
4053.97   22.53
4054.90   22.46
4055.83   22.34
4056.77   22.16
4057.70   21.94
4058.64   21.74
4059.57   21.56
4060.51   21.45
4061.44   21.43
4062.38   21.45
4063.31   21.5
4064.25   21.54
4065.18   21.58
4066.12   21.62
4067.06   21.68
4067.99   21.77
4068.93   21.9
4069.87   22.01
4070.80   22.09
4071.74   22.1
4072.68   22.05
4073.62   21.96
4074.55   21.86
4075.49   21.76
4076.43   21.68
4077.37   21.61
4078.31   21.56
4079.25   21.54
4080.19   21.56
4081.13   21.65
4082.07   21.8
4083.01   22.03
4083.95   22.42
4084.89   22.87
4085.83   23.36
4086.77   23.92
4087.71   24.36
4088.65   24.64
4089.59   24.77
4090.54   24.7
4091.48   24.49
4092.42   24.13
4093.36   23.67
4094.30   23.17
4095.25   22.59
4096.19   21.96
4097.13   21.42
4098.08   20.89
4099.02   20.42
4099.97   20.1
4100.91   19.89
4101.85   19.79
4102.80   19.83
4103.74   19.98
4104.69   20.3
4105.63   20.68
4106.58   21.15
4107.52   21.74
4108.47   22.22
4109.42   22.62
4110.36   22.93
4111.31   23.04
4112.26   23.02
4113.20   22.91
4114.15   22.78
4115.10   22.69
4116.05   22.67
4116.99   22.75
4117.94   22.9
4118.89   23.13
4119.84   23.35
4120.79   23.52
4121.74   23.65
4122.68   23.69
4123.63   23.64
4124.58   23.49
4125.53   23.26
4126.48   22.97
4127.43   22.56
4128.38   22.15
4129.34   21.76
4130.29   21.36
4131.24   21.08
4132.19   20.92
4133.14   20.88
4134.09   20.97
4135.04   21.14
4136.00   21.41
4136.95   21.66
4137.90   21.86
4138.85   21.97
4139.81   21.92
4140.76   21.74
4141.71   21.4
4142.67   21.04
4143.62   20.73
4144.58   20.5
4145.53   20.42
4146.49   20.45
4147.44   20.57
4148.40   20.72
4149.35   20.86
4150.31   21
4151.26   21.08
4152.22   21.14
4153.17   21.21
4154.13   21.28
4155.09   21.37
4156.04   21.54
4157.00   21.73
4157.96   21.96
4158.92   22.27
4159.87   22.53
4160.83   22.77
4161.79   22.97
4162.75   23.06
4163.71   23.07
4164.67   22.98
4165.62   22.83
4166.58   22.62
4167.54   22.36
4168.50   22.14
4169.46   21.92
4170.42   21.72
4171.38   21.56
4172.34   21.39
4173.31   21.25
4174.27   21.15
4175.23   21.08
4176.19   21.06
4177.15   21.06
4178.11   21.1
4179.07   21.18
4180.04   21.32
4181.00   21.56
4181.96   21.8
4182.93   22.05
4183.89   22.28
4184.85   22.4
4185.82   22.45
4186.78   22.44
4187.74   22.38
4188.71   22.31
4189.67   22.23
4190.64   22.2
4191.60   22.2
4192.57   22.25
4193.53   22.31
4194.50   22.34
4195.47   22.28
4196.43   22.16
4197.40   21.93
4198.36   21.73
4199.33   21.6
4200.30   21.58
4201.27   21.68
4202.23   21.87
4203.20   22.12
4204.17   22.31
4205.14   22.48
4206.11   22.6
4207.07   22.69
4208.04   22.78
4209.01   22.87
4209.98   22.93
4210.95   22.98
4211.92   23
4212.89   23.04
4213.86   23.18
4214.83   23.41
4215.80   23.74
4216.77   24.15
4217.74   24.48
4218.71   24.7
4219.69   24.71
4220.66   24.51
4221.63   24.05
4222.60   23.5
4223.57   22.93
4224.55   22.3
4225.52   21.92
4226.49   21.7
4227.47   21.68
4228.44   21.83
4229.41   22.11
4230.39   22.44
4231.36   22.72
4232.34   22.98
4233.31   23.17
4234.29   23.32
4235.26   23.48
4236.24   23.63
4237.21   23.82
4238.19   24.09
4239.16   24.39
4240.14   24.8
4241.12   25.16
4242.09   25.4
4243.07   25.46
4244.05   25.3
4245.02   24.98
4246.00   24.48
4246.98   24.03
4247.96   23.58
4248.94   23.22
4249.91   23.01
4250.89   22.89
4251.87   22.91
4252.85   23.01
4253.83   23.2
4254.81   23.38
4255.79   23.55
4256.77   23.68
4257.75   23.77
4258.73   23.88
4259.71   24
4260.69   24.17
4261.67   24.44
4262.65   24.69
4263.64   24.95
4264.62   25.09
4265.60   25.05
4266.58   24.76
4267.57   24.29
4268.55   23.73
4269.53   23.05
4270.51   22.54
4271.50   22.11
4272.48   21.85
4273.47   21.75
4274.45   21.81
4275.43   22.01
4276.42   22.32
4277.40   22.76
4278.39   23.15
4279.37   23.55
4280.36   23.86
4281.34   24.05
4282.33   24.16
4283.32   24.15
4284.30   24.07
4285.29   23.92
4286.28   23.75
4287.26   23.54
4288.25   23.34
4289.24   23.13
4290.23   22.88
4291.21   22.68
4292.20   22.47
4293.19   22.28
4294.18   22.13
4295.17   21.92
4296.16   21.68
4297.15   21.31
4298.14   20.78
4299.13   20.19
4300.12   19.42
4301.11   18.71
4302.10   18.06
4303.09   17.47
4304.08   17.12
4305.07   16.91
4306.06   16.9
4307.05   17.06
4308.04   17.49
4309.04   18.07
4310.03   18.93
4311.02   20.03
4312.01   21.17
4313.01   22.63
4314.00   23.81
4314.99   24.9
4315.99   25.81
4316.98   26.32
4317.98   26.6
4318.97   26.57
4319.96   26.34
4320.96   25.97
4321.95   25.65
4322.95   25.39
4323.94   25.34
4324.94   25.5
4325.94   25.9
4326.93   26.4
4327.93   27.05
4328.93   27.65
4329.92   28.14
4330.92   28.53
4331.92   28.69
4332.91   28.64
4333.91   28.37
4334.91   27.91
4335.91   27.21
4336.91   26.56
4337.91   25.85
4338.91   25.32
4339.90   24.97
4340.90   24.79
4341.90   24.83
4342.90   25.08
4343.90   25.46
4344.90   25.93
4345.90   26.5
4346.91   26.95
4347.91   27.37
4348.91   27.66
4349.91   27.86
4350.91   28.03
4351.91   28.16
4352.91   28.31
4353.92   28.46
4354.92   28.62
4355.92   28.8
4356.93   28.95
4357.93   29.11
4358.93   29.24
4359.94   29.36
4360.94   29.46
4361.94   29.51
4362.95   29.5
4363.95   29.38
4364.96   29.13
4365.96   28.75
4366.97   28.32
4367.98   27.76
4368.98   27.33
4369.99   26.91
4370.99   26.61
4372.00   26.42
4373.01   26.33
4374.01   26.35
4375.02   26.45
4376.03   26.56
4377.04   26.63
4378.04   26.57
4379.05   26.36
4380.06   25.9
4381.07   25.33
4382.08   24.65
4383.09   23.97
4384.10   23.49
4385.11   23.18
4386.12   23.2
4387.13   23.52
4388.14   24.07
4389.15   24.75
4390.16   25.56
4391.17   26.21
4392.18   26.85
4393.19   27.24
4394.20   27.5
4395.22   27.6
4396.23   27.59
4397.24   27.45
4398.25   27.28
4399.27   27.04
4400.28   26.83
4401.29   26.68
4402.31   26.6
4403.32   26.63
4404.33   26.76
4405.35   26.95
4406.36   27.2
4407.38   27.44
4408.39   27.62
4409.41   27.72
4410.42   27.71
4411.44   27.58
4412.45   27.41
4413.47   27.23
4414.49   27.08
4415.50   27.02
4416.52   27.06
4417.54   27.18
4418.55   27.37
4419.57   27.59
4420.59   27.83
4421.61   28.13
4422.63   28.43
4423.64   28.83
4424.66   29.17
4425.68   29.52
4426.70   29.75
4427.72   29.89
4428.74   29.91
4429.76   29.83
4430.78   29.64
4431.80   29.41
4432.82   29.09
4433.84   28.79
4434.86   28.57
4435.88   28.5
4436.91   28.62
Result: 5.74 AA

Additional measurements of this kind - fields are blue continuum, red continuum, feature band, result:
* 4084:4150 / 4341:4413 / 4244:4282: 1.96 AA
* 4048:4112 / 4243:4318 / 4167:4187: 0.55 AA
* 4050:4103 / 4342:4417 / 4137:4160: 1.97 AA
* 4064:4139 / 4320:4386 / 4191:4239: 3.00 AA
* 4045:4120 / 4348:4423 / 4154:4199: 3.11 AA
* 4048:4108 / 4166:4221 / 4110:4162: 0.44 AA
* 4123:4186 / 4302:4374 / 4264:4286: 0.91 AA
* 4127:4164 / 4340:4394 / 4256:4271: 0.12 AA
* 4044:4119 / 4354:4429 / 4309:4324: 1.09 AA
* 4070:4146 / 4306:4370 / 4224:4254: 1.27 AA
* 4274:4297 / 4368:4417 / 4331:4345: -1.03 AA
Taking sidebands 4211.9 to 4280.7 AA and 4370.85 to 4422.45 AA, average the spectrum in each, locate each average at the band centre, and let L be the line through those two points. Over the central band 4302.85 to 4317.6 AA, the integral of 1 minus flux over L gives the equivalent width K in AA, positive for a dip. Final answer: 2.6 AA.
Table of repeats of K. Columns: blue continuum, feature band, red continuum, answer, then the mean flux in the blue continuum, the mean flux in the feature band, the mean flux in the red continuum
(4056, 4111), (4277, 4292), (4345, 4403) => 1.1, 22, 23.5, 27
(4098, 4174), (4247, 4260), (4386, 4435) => 0.5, 21.8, 23.4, 27.5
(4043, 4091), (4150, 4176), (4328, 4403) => 1.9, 22.1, 21.9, 26.9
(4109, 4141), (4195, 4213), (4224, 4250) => 0.7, 22.4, 22.3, 23.5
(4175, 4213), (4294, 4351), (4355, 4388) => 3.6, 22.1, 24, 27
